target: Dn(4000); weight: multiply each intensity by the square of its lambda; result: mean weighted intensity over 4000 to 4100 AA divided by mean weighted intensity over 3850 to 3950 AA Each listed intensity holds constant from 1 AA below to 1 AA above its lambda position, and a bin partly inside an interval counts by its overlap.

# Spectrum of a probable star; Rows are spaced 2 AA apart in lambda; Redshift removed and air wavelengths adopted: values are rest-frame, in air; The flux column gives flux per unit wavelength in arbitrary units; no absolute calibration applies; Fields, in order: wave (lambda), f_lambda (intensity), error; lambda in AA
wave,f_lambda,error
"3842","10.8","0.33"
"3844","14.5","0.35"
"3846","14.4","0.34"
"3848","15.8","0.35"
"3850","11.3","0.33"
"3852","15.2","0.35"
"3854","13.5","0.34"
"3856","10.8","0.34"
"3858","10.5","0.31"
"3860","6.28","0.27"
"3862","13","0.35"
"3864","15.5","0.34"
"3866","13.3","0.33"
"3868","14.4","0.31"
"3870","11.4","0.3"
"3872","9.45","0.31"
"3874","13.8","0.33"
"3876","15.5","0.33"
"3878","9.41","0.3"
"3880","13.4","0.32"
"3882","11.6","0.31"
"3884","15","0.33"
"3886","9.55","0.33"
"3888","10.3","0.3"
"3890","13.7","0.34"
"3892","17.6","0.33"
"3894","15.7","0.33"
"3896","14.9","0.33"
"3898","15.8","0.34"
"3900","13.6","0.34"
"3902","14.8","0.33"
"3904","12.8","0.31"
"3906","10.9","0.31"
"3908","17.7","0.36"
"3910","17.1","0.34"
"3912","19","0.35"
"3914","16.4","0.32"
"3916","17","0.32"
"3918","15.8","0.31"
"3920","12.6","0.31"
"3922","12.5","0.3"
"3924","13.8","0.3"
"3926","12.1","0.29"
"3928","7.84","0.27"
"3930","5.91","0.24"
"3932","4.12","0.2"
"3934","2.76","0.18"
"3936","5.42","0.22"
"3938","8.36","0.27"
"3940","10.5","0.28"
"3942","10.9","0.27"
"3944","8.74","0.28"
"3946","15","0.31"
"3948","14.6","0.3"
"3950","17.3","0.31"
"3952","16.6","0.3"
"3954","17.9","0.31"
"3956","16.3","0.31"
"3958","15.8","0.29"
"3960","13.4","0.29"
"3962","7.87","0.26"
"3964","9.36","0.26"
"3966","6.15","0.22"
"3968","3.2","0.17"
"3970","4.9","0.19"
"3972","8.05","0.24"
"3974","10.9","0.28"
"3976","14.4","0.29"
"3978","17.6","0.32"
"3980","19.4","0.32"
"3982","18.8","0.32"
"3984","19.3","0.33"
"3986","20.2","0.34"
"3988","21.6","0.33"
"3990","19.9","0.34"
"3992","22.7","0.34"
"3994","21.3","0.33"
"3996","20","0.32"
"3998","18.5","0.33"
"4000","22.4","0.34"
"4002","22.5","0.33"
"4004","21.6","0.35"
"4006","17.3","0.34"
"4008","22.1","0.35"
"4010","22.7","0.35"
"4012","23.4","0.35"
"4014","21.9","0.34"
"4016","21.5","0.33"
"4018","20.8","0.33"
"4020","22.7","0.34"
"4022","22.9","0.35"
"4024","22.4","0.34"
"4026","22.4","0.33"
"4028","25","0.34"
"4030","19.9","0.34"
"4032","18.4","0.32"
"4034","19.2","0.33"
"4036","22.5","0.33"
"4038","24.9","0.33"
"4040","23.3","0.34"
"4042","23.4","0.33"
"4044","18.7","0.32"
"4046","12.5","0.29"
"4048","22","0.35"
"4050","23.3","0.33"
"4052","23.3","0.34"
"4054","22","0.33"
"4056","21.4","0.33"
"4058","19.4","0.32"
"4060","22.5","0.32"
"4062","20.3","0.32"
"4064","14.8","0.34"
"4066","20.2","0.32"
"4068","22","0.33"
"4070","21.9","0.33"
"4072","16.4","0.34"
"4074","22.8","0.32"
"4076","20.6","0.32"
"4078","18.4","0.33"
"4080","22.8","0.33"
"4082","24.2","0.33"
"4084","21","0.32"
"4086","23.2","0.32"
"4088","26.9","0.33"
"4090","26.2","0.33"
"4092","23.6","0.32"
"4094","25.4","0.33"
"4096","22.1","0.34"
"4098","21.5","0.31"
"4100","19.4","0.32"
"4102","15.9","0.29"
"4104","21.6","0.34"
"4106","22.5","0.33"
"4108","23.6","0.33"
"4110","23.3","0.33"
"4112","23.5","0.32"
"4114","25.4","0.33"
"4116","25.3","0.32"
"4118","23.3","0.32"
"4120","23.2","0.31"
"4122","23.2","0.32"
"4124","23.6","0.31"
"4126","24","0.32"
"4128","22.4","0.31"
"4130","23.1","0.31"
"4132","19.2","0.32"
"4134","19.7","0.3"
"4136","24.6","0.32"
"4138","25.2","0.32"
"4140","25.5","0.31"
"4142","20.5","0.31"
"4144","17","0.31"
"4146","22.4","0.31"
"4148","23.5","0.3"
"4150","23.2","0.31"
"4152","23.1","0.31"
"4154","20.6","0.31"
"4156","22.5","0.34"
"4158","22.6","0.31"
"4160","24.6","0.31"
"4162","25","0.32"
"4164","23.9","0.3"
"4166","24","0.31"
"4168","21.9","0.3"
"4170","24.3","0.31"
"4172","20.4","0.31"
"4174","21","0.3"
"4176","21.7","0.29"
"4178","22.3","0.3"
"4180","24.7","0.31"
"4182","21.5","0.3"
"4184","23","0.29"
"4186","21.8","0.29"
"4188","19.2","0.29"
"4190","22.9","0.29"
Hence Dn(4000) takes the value 1.87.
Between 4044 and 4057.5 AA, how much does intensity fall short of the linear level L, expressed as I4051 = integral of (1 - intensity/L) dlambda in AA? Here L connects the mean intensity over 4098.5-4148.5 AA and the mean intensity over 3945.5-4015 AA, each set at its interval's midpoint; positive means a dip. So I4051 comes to -0.7 AA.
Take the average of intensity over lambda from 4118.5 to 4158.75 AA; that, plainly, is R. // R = 22.5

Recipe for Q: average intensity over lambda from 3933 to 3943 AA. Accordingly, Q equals 7.59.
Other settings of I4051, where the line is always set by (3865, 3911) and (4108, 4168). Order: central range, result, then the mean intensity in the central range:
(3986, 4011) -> -4.64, 21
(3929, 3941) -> 7.18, 6.18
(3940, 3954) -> 1.69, 13.9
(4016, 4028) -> -2.44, 22.4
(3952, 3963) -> 1.15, 14.5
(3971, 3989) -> 0.40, 16.7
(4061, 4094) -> -1.51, 21.7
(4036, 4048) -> -0.92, 20.8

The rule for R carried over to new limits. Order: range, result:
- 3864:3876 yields 13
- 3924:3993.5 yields 12.7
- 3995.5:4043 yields 21.8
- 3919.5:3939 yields 8.44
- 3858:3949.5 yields 12.4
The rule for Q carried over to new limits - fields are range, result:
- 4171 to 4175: 20.7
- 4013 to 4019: 21.4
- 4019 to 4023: 22.8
